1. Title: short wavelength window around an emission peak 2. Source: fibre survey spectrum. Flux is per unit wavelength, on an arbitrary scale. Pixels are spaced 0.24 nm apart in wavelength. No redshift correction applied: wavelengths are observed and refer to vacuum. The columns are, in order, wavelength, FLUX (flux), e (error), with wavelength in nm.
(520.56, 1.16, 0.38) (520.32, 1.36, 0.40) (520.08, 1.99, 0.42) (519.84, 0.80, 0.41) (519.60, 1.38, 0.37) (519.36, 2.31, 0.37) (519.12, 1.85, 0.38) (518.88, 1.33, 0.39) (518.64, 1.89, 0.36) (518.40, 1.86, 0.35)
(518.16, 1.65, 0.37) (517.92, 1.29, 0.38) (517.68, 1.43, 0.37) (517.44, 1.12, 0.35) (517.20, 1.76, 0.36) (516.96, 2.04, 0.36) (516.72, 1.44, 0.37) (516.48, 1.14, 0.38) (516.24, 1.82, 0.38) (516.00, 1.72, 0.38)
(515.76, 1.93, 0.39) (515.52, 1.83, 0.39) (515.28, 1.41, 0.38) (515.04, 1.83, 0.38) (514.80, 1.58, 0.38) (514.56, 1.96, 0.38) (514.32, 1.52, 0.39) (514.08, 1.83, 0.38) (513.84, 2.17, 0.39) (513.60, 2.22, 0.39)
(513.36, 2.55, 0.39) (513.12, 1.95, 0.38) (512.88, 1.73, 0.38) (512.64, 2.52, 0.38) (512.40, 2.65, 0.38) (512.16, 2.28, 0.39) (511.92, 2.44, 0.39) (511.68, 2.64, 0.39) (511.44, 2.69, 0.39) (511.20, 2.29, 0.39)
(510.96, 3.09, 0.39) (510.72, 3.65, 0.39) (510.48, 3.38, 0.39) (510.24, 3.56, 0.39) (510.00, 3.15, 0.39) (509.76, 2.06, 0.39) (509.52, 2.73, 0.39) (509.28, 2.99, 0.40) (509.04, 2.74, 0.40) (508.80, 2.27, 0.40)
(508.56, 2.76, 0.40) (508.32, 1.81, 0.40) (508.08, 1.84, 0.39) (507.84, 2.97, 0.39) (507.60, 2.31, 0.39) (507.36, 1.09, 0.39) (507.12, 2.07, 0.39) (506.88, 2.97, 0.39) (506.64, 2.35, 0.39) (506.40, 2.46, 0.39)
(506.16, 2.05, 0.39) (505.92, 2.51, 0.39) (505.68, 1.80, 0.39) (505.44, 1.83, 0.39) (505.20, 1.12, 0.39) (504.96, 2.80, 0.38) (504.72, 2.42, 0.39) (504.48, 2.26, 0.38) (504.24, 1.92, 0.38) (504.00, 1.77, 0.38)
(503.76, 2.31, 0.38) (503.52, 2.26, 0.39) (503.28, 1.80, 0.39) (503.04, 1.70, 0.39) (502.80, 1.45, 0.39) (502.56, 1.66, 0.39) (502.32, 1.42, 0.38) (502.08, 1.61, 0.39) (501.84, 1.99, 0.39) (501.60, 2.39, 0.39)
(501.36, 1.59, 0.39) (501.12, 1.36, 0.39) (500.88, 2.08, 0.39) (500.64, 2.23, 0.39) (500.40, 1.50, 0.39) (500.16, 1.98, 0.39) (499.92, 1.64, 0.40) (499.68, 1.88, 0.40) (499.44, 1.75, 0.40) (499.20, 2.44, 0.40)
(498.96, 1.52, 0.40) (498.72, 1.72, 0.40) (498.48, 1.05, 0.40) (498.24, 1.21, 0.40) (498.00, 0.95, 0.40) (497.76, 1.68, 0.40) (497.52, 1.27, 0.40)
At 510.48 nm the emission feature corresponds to C IV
